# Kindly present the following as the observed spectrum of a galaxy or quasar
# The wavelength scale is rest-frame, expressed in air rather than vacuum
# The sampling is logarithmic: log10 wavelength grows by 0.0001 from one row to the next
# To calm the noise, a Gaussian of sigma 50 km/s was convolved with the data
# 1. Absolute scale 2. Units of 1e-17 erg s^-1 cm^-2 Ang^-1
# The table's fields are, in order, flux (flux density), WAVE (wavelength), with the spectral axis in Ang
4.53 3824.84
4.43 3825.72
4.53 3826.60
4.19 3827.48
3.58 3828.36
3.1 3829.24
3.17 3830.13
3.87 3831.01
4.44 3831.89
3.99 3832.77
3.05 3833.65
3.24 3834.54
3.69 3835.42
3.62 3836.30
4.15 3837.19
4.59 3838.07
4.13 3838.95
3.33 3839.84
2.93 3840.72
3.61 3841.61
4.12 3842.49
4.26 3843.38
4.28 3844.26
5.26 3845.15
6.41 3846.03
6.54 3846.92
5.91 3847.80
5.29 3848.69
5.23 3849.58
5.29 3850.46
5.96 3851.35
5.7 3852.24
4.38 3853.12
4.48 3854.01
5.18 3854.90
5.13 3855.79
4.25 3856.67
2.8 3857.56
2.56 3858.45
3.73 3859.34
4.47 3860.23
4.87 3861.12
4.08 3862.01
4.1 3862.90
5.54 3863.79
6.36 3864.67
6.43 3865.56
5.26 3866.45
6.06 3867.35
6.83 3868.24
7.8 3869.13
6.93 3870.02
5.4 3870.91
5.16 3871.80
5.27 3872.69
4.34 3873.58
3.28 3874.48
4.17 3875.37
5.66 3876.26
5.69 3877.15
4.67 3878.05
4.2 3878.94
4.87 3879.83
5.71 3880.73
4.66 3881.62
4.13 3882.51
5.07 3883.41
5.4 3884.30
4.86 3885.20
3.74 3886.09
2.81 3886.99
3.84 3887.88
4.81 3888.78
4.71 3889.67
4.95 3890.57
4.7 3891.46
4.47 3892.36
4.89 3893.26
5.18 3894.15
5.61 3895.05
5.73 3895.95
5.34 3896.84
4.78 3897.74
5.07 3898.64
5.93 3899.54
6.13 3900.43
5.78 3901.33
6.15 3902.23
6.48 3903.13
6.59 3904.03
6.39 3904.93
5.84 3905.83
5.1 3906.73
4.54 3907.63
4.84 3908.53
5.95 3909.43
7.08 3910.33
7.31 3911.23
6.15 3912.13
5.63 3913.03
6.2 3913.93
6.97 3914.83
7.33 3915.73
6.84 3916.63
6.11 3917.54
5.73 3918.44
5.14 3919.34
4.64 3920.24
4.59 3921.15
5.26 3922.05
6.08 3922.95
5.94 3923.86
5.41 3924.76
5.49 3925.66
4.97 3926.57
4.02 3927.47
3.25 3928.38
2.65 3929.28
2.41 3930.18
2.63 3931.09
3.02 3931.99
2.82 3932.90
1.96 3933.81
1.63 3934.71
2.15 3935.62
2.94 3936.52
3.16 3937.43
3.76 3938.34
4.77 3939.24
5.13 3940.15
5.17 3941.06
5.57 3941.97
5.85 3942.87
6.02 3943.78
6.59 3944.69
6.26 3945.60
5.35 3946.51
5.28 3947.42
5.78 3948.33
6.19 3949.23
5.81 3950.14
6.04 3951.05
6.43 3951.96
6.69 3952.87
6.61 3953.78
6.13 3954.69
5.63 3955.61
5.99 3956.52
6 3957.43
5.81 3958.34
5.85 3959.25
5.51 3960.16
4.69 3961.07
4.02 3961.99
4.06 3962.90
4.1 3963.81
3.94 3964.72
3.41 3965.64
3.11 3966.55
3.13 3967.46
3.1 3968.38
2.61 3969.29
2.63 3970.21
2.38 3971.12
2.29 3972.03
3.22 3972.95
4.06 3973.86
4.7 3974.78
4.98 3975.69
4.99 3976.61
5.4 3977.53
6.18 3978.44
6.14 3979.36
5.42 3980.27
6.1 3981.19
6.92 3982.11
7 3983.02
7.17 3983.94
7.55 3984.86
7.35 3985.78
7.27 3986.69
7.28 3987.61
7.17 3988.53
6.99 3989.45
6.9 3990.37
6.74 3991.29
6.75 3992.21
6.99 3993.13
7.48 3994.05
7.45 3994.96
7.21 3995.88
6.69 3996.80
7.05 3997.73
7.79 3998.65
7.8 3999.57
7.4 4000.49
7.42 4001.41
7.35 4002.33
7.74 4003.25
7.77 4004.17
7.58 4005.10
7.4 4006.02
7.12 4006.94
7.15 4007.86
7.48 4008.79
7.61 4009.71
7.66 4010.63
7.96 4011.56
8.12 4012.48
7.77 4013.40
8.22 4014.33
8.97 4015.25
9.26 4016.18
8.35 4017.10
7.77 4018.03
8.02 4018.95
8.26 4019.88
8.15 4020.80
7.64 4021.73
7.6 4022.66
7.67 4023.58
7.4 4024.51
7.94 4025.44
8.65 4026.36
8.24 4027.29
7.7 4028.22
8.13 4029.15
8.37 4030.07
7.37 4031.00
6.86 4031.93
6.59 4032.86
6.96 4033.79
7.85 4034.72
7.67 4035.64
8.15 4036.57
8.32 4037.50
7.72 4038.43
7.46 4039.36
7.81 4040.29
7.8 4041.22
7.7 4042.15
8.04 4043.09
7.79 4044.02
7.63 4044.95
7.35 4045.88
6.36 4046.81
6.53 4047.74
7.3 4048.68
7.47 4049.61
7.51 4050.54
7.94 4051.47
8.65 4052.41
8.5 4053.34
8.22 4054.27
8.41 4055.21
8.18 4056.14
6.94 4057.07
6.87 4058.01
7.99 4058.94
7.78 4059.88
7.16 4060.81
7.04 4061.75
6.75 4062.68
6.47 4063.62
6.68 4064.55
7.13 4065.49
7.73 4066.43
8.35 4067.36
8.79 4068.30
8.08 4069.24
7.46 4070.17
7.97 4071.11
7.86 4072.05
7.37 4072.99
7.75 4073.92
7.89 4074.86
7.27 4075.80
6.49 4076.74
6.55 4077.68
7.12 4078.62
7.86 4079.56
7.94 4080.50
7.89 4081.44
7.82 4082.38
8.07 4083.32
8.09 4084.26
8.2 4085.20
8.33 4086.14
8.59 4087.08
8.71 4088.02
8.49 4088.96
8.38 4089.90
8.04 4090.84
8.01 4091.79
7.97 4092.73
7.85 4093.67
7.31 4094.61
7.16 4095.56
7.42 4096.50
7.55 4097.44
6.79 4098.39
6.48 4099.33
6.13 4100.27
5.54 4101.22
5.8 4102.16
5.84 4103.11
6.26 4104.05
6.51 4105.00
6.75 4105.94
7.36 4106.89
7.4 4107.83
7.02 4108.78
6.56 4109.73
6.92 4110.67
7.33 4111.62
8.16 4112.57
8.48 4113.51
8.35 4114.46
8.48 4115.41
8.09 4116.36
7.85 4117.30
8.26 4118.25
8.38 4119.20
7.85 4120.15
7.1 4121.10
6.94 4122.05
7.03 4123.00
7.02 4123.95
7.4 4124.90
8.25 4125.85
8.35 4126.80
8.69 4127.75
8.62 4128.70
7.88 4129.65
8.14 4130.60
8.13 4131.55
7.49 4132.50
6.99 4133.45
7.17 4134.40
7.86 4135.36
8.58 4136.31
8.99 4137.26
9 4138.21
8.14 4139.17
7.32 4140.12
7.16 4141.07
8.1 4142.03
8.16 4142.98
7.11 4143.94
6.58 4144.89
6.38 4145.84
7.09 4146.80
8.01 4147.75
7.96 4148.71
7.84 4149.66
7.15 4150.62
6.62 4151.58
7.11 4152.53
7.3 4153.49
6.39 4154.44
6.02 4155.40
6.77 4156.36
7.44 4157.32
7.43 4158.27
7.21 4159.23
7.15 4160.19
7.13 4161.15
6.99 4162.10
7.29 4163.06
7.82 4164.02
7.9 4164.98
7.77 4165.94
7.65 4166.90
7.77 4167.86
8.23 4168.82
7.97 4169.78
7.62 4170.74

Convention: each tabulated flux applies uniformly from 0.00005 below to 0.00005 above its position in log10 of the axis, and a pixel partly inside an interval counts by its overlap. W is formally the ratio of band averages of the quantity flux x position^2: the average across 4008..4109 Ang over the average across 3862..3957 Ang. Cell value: 1.6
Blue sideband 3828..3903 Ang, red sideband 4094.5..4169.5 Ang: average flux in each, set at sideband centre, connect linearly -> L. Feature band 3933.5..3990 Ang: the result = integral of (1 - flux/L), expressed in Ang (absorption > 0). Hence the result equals 6.4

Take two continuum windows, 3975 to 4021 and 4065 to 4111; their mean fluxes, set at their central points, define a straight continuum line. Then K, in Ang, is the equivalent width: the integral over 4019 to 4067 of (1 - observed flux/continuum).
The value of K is -1.8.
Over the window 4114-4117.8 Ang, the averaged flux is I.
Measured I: 8.2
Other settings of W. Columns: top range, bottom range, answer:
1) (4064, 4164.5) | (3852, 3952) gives 1.66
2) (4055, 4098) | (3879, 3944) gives 1.69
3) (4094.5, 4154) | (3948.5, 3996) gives 1.45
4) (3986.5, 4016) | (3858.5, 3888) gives 1.60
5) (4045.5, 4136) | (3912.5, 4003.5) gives 1.50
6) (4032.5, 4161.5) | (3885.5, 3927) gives 1.51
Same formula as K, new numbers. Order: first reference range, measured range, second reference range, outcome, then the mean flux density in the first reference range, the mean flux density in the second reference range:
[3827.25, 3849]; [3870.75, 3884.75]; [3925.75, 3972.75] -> -1.9 Ang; 4.18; 4.42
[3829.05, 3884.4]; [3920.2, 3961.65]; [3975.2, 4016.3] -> 9.0 Ang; 4.74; 7.15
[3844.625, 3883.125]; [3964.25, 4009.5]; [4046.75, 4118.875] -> 3.1 Ang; 5.11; 7.52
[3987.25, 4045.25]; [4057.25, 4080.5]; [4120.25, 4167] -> 0.5 Ang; 7.65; 7.52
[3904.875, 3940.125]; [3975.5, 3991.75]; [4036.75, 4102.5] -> -1.7 Ang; 4.77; 7.59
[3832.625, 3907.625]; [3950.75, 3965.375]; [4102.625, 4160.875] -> 0.9 Ang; 4.92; 7.5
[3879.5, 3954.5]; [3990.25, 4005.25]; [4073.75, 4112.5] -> -2.8 Ang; 5.11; 7.36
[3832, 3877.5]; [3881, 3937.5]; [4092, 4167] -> 3.9 Ang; 4.8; 7.43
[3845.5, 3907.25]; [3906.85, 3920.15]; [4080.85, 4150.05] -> -1.3 Ang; 5.15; 7.62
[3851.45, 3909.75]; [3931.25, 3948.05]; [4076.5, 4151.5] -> 4.2 Ang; 5.08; 7.58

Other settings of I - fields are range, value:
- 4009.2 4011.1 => 7.63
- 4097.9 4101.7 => 6.24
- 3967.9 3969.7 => 2.86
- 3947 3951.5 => 5.83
